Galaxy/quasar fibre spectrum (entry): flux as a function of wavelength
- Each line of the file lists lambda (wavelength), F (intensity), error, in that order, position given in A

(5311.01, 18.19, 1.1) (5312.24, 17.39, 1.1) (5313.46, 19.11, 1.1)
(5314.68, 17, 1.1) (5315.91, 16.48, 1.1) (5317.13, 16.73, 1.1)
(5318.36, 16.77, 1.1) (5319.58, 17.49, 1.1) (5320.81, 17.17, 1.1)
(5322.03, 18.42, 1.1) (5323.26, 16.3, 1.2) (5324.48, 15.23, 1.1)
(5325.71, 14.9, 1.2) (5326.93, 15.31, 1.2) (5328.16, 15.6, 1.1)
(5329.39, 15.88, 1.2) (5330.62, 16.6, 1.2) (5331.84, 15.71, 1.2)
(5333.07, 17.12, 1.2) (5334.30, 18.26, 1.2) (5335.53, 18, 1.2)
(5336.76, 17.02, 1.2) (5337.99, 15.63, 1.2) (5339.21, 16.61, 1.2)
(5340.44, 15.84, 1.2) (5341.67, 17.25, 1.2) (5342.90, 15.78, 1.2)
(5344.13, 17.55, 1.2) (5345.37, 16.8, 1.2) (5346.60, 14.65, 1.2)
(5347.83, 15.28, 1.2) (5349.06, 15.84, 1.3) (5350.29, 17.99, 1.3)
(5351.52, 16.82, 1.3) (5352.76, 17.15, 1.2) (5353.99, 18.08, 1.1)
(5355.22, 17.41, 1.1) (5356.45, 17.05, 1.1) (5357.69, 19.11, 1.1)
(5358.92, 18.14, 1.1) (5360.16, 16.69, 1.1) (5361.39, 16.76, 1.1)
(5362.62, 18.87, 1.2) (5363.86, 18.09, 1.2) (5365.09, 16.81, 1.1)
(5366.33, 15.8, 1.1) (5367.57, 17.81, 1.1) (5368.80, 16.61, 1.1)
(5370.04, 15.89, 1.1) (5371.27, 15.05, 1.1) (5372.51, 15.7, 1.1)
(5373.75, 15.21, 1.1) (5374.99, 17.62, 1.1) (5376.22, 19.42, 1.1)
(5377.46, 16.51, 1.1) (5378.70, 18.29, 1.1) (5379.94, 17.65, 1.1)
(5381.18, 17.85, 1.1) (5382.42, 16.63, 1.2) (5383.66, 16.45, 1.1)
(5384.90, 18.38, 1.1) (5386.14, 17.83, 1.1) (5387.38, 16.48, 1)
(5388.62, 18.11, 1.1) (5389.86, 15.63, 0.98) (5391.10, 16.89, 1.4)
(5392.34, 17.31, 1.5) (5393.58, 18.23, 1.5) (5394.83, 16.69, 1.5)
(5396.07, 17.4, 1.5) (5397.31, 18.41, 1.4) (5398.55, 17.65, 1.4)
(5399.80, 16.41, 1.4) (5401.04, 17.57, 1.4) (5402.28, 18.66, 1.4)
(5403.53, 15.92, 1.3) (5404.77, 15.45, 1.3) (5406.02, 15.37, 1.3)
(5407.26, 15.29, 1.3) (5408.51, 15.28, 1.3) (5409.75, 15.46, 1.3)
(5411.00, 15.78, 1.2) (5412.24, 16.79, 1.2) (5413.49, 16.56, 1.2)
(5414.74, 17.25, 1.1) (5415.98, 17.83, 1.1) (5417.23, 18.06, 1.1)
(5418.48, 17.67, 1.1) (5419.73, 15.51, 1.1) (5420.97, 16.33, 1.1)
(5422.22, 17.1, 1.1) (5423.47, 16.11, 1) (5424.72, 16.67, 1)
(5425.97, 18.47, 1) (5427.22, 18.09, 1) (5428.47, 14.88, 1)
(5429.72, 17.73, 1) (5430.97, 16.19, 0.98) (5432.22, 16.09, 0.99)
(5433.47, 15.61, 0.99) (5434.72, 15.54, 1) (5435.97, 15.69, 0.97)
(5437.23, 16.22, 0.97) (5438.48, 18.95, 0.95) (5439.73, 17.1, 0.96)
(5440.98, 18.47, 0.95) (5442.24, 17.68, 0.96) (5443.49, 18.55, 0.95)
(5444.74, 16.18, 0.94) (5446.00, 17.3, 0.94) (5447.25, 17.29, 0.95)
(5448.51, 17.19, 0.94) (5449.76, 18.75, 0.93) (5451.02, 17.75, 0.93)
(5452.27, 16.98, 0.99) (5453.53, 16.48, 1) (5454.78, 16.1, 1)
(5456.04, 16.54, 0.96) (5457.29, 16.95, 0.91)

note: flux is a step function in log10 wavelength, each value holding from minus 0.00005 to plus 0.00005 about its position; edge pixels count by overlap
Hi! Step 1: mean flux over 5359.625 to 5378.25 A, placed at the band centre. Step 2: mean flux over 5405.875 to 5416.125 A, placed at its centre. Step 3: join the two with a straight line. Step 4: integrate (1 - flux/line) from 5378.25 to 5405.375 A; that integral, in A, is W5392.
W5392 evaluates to -1.3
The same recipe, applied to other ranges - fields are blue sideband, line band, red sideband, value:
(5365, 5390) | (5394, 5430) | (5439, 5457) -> 0.77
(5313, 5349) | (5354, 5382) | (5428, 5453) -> -0.85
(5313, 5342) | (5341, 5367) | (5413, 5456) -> -0.45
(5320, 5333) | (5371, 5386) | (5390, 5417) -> -0.50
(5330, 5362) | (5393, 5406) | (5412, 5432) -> -0.17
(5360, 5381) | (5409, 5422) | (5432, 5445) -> 0.20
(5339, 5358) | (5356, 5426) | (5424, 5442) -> -0.68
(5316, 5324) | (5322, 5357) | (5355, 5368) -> 1.53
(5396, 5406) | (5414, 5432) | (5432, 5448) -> 0.06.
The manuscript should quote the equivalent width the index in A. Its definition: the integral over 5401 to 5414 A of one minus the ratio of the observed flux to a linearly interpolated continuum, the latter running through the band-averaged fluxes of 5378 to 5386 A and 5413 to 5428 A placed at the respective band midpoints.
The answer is 0.9 A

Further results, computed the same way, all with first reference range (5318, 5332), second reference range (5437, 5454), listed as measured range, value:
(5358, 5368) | -0.44 A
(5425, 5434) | 0.33 A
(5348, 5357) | -0.28 A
